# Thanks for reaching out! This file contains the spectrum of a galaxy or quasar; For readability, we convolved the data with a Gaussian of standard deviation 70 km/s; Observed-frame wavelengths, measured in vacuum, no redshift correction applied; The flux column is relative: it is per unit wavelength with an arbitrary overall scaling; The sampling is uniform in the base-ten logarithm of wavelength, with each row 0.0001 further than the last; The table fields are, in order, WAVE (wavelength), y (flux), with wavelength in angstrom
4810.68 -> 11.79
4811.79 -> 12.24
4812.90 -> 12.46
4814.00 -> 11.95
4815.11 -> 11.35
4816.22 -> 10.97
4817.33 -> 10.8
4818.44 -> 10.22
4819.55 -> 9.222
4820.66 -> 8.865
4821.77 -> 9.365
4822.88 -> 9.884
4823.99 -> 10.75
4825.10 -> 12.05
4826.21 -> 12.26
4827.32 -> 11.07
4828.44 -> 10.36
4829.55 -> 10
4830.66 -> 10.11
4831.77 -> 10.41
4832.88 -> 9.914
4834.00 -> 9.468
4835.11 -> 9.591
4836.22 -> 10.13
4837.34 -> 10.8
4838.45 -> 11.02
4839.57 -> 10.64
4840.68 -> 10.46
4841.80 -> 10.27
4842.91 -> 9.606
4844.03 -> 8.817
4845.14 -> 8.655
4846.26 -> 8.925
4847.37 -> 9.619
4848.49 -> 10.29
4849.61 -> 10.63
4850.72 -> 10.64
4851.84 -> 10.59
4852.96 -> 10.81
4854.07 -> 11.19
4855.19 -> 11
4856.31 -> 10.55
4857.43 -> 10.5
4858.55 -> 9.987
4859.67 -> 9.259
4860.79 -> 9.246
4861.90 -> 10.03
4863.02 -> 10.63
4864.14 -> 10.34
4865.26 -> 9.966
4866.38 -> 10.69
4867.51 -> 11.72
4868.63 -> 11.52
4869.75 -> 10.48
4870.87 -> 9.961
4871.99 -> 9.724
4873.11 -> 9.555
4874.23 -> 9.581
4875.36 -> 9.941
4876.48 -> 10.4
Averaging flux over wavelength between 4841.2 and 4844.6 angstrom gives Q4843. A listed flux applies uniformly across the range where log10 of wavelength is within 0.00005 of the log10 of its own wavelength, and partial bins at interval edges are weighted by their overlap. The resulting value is 9.57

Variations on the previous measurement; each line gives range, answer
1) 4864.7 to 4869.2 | 11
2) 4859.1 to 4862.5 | 9.55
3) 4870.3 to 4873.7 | 9.77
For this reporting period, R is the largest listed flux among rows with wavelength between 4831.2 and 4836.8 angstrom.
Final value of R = 10.41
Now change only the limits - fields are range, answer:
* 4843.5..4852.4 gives 10.64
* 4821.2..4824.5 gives 10.75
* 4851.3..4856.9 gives 11.19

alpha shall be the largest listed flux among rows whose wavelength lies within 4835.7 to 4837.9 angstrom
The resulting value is 10.8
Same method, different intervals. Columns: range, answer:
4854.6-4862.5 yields 11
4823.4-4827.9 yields 12.26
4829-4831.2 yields 10.11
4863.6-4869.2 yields 11.72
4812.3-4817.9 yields 12.46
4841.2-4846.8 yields 10.27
